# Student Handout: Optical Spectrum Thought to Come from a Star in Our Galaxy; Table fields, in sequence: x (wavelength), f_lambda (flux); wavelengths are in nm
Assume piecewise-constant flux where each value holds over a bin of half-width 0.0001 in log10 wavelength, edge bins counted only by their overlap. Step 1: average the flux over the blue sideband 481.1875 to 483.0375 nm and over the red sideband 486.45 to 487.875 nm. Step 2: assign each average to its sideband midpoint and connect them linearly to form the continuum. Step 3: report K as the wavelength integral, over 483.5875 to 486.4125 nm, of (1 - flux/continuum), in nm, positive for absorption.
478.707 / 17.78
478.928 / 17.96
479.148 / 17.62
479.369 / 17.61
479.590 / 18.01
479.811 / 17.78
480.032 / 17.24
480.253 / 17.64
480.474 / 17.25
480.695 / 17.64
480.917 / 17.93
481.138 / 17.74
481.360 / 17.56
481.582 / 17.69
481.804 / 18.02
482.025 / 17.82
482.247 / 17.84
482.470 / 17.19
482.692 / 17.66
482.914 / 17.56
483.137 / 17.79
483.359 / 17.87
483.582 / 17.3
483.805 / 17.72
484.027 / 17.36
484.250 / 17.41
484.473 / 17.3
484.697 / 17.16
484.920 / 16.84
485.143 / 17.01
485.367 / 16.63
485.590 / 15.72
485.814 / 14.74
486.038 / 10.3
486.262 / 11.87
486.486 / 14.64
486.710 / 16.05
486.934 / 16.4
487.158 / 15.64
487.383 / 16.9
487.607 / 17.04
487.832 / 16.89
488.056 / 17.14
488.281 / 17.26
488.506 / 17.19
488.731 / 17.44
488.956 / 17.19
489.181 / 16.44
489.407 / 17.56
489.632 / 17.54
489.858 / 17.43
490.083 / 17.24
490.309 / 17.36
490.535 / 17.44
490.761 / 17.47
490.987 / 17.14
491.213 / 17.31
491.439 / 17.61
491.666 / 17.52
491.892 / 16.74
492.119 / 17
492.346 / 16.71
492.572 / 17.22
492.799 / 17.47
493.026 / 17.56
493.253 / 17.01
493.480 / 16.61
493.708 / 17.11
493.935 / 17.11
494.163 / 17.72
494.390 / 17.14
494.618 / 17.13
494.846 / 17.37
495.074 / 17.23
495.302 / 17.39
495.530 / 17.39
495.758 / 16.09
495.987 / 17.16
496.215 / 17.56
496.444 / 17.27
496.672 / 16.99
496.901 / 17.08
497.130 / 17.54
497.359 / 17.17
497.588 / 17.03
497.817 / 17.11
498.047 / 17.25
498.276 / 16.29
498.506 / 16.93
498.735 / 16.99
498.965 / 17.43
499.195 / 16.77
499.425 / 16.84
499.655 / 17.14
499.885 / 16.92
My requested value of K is 0.17 nm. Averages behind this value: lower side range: 17.7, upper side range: 16.3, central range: 15.9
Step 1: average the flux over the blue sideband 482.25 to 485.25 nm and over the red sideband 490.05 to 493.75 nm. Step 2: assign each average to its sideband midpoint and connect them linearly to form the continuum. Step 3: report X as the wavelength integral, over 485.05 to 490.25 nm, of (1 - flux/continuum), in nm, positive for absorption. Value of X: 0.33 nm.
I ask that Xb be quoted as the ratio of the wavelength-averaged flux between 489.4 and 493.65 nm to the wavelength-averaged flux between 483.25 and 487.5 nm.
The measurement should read 1.08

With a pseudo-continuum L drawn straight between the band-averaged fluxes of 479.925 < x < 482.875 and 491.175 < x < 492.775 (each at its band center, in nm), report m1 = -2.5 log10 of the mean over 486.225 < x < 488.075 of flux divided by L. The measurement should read 0.09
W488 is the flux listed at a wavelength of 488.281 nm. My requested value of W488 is 17.26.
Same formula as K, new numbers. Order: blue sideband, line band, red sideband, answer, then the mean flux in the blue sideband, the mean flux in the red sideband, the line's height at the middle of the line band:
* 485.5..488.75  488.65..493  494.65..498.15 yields -0.27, 15.6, 17.2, 16.2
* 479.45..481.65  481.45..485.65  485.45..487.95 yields -0.25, 17.6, 15.1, 16.4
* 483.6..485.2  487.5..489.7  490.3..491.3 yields 0.02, 17.3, 17.3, 17.3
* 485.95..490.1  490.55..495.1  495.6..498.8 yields -0.15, 16.2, 17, 16.7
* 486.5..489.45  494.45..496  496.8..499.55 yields -0.01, 16.8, 17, 17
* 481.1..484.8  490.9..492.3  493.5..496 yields 0.01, 17.6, 17.1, 17.3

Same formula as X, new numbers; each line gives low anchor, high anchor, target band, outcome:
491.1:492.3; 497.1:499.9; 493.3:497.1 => -0.01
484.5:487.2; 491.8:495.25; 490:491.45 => -0.08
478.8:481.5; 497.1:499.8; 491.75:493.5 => 0.02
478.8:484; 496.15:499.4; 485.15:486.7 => 0.28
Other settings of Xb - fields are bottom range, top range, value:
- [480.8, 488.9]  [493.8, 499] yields 1.02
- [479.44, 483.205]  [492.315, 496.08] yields 0.97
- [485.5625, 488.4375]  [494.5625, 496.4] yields 1.11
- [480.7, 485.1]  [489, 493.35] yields 0.98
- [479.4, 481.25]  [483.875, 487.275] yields 0.89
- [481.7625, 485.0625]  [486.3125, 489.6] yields 0.95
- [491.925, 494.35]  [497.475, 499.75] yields 0.99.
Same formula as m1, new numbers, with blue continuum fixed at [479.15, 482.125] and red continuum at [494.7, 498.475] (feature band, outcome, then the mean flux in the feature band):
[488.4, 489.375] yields 0.02 mag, 17.1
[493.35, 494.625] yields 0.00 mag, 17.1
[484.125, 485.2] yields 0.02 mag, 17.2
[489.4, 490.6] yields 0.00 mag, 17.4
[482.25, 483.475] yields 0.00 mag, 17.6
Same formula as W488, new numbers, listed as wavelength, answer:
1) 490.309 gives 17.36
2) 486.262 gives 11.87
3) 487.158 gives 15.64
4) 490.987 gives 17.14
